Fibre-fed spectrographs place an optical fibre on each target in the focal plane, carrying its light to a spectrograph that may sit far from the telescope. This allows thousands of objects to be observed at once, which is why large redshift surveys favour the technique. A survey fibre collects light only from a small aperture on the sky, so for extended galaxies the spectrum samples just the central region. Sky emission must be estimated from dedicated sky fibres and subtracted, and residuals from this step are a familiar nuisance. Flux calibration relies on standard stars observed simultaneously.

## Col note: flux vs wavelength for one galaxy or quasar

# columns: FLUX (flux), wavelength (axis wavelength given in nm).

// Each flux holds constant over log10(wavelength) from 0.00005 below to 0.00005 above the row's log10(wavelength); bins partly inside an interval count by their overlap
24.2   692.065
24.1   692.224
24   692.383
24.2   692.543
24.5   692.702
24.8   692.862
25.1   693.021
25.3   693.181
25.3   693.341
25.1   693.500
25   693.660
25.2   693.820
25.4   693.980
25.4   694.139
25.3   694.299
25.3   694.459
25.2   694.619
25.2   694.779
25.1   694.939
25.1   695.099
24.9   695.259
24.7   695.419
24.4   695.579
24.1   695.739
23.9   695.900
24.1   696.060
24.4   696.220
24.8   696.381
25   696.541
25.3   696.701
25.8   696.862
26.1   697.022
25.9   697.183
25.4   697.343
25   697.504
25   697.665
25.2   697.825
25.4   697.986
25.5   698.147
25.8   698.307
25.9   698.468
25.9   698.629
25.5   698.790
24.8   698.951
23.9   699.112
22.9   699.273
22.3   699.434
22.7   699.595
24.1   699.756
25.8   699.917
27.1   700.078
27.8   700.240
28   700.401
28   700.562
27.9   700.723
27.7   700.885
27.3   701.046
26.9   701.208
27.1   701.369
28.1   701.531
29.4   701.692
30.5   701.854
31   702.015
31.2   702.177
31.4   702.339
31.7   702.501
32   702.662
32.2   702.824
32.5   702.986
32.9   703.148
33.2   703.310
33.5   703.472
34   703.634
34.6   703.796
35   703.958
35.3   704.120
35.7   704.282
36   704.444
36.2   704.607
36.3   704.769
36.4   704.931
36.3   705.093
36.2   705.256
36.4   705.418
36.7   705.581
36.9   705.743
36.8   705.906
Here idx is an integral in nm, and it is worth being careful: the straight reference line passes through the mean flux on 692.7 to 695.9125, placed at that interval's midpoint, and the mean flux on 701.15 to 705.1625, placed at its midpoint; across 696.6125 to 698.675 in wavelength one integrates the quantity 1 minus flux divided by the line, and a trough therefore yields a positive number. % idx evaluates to 0.18 nm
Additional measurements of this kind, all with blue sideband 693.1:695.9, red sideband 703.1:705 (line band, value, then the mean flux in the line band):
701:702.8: 0.16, 29.8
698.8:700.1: 0.26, 24.1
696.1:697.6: 0.12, 25.3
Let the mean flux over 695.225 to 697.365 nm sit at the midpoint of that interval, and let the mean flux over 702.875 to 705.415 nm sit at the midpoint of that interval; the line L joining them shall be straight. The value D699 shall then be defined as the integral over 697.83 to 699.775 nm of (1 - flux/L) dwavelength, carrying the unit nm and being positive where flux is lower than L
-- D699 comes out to 0.24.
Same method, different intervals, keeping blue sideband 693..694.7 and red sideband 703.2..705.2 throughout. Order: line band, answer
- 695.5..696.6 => 0.120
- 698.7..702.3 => 0.546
